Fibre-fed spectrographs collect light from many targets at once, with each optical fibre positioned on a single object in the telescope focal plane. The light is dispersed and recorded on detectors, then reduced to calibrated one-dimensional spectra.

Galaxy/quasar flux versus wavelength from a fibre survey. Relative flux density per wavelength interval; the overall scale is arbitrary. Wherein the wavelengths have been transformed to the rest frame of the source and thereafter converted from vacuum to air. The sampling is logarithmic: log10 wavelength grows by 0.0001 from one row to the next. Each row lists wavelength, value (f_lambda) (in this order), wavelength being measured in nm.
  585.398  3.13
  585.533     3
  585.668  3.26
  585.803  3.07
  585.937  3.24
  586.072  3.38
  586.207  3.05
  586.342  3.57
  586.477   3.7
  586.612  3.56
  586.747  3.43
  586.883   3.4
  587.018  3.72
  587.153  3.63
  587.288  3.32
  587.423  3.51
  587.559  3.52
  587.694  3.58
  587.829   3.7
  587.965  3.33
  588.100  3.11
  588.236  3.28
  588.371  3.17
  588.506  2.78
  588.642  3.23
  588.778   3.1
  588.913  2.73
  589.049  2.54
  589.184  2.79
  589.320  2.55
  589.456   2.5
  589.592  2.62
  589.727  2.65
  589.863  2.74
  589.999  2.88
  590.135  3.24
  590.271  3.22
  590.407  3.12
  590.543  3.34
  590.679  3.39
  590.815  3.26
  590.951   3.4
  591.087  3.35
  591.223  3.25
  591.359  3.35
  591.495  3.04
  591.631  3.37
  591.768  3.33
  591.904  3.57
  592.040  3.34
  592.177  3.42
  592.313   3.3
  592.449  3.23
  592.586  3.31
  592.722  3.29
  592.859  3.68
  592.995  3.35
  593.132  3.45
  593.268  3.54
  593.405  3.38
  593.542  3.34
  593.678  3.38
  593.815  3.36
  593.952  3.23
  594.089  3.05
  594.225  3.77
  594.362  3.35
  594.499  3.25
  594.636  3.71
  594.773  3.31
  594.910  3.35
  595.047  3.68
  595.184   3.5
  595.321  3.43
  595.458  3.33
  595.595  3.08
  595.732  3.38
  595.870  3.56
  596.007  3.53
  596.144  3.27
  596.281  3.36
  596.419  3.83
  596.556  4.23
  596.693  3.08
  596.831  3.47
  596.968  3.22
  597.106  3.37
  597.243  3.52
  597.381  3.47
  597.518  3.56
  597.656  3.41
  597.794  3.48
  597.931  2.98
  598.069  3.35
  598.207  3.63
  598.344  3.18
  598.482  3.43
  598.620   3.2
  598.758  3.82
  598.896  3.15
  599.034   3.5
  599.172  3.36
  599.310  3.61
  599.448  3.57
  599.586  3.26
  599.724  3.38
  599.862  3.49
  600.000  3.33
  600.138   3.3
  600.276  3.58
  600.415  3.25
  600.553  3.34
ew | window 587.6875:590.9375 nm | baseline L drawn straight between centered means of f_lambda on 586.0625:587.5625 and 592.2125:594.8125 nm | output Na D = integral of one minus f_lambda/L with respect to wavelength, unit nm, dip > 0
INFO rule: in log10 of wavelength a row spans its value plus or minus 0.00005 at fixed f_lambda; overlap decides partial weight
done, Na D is 0.392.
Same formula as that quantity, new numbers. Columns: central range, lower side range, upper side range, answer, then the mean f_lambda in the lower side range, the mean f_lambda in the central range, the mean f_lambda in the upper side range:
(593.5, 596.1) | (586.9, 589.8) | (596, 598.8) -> -0.039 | 3.12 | 3.4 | 3.44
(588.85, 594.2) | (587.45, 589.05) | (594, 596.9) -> 0.224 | 3.21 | 3.18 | 3.45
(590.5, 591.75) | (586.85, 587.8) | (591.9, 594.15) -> 0.042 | 3.54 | 3.31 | 3.36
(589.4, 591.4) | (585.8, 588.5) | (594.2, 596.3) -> 0.191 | 3.41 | 3.09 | 3.42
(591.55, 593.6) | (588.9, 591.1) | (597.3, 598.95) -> -0.197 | 2.96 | 3.39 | 3.39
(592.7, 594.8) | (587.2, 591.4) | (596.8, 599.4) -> -0.093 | 3.12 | 3.41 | 3.41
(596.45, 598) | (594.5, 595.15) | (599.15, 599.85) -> 0.009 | 3.48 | 3.45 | 3.45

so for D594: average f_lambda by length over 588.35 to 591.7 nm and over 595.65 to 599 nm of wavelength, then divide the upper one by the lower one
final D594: 1.1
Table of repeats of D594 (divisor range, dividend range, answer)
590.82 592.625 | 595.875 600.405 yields 1.03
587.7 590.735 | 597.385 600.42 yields 1.13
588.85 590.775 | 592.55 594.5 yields 1.17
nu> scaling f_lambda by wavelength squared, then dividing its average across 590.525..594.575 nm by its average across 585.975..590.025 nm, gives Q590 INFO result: 1.08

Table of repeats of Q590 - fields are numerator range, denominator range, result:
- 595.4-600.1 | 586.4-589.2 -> 1.07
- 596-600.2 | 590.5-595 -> 1.04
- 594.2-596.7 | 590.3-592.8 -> 1.06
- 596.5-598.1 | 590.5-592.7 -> 1.05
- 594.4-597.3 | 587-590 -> 1.15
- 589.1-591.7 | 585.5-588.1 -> 0.90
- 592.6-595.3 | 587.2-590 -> 1.15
